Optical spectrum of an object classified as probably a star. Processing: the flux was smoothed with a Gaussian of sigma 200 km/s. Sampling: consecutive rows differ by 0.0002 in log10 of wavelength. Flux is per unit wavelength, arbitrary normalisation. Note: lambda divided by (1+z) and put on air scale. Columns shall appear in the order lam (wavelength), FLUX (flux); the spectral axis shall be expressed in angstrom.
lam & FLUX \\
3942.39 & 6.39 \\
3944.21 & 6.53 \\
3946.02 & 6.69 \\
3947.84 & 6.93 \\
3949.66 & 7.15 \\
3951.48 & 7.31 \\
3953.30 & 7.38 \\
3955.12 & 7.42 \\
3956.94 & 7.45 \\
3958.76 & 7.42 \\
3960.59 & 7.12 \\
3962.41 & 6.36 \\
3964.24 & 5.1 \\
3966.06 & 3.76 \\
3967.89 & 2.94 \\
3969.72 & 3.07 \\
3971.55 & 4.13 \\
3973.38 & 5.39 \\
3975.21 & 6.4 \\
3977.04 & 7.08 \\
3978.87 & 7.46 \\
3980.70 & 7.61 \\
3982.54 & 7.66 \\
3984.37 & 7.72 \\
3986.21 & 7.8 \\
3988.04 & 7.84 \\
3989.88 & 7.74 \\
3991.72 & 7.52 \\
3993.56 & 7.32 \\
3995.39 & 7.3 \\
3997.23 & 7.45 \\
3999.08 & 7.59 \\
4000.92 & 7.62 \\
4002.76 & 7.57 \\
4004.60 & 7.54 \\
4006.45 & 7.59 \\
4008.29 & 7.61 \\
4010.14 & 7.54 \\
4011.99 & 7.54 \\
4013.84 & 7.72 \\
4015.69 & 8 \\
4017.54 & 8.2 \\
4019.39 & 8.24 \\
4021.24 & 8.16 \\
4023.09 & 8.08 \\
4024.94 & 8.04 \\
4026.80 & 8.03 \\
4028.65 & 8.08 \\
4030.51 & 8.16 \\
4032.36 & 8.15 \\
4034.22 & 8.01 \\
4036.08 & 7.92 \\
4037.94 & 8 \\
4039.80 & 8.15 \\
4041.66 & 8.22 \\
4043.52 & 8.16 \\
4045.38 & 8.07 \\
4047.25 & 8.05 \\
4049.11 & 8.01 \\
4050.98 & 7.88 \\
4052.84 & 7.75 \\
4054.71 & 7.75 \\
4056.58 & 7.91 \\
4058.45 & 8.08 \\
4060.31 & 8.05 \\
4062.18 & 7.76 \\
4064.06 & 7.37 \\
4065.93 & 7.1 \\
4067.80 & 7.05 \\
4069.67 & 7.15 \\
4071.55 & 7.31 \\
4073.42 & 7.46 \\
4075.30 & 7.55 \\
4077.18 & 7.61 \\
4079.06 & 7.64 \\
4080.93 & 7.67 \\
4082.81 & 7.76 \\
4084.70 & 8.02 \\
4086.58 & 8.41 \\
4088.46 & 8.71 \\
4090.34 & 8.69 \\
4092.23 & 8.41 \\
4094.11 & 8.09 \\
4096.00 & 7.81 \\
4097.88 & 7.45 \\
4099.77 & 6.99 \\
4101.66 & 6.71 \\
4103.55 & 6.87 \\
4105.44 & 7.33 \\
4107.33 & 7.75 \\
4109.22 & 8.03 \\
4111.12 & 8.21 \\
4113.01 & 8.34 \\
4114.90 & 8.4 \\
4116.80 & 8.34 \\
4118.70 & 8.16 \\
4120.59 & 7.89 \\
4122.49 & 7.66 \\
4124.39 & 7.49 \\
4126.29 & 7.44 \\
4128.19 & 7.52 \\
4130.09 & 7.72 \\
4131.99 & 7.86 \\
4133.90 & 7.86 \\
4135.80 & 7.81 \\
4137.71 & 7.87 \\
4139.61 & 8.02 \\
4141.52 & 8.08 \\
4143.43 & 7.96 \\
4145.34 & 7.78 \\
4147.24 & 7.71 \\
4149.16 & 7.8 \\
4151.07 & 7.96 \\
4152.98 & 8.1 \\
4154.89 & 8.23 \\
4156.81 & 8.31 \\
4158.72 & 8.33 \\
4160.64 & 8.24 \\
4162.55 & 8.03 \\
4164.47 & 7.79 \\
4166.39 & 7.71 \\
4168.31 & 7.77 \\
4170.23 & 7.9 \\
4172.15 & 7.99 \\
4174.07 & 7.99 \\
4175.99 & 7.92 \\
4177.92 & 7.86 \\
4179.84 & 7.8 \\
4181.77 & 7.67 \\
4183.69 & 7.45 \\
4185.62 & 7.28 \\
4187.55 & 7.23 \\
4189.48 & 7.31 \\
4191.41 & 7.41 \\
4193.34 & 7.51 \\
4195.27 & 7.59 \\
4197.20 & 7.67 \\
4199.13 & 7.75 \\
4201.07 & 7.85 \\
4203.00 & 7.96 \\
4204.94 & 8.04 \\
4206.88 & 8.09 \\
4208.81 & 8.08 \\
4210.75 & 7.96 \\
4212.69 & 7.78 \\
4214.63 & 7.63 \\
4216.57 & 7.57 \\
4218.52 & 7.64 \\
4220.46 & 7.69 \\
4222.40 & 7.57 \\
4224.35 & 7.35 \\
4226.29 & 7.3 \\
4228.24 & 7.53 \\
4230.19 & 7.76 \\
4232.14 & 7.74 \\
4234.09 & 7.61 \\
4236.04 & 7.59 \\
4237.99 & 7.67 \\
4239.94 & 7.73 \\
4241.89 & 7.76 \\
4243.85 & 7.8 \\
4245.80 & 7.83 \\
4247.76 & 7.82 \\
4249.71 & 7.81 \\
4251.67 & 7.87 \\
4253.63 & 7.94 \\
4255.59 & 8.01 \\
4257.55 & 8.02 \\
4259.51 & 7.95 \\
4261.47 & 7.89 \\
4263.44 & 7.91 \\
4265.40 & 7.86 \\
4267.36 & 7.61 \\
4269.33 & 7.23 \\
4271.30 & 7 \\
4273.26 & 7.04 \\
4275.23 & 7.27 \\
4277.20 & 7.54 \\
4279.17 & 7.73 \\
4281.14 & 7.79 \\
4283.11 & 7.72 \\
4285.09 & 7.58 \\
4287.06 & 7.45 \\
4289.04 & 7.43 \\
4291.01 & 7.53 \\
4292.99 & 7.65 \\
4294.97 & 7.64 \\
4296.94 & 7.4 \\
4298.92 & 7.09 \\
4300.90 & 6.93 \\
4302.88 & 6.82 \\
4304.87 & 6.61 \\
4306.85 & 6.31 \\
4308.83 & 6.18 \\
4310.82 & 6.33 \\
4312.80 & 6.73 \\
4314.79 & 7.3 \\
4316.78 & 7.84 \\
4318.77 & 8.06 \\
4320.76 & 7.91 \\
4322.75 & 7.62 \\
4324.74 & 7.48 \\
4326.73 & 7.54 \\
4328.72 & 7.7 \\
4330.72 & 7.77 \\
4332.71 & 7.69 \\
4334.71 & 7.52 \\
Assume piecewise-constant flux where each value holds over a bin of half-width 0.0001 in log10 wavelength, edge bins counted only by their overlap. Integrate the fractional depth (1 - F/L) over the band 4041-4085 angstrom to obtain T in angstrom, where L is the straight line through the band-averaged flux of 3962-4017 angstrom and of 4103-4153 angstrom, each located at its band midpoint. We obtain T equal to -2.1 angstrom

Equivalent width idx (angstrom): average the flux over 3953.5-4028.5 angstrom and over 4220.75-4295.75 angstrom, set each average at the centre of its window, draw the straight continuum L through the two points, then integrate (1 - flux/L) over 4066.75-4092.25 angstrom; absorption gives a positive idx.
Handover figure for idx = -1.9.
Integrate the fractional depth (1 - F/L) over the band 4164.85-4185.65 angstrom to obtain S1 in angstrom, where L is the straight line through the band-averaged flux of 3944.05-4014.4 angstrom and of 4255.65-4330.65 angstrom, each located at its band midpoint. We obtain -1.7 angstrom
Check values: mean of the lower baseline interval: 6.86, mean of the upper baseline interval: 7.41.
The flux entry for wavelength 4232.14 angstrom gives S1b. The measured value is 7.74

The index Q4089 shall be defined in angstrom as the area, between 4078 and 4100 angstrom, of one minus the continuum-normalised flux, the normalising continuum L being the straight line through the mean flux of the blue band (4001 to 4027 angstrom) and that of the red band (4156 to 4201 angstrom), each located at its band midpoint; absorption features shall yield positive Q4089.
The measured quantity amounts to -0.6 angstrom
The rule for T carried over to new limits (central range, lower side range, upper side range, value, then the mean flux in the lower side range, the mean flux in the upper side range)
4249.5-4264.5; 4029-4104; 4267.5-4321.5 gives -1.2 angstrom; 7.81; 7.26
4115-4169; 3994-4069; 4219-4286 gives -1.2 angstrom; 7.83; 7.66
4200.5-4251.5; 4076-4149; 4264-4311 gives -1.9 angstrom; 7.84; 7.26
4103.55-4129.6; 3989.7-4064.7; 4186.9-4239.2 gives -0.3 angstrom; 7.86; 7.67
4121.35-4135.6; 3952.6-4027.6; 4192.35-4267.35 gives -0.4 angstrom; 7.06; 7.77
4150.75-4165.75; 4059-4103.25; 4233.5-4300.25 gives -0.9 angstrom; 7.68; 7.64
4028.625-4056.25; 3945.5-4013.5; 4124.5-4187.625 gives -3.1 angstrom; 6.85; 7.85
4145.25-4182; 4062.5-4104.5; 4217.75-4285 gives -1.5 angstrom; 7.63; 7.66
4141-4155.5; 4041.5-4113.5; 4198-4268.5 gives -0.3 angstrom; 7.77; 7.78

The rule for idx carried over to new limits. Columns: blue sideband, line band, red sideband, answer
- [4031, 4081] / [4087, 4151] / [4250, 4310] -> -1.4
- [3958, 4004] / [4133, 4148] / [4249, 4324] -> -1.8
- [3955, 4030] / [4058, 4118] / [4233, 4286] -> -3.7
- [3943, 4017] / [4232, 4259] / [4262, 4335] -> -1.9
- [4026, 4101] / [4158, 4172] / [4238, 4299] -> -0.4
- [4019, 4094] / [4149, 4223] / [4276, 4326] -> -2.1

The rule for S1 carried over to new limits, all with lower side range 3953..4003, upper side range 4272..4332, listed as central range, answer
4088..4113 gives -3.09 angstrom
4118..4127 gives -0.98 angstrom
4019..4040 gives -4.05 angstrom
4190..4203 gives -0.96 angstrom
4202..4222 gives -1.92 angstrom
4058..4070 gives -1.16 angstrom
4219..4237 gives -0.98 angstrom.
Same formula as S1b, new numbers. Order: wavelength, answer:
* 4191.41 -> 7.41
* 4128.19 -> 7.52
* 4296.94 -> 7.4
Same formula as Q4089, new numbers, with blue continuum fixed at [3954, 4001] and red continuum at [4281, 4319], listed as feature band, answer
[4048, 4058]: -1.7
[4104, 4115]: -1.7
